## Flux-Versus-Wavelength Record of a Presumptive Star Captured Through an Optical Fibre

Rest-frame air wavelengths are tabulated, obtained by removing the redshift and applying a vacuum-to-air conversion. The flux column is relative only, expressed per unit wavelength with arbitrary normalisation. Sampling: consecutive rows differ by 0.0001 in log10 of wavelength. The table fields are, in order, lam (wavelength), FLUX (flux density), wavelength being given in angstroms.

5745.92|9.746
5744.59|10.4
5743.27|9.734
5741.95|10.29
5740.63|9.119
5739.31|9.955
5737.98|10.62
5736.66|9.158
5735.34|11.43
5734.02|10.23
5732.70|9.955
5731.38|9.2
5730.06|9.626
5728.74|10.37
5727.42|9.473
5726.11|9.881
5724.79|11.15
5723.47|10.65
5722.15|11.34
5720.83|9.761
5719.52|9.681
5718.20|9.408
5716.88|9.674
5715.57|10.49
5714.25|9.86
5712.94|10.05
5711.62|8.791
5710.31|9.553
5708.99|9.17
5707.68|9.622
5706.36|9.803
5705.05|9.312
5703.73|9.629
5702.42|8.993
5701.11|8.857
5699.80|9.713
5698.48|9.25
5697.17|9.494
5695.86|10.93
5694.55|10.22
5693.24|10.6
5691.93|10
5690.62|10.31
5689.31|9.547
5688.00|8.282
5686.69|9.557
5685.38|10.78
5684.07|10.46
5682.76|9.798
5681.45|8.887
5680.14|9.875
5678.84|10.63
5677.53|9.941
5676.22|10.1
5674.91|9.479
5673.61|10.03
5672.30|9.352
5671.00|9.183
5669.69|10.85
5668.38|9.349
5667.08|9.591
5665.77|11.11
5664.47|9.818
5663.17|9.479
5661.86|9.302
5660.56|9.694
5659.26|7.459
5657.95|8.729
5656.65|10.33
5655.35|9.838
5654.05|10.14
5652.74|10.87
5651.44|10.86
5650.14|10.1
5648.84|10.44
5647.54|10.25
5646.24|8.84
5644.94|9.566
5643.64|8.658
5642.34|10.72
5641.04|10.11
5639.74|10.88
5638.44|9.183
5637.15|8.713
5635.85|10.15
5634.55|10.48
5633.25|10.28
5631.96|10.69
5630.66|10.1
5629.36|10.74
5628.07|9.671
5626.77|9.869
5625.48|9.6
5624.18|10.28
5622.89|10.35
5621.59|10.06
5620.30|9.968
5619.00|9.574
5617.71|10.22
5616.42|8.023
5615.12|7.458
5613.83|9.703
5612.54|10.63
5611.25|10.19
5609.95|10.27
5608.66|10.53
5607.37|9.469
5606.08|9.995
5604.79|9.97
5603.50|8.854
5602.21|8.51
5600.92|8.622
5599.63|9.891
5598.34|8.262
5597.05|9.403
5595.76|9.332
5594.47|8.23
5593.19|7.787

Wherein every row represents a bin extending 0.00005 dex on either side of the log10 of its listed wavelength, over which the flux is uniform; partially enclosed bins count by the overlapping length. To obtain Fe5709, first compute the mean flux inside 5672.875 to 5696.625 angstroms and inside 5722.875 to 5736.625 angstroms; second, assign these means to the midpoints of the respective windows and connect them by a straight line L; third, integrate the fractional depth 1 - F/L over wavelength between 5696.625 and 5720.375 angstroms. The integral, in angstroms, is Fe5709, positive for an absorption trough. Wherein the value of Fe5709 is 1.3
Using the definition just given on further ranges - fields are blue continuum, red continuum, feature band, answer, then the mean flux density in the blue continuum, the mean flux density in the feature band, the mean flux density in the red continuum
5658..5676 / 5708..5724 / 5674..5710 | -0.11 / 9.57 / 9.75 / 9.86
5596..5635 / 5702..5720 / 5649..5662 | -0.16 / 9.71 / 9.78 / 9.58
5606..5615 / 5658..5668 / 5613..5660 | -0.48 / 9.97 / 9.81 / 9.45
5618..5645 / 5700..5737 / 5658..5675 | 0.62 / 10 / 9.57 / 9.83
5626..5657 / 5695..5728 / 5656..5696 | 0.57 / 10.1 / 9.78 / 9.79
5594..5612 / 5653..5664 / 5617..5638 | -1.37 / 9.41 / 10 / 9.43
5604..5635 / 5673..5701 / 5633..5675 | 0.35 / 9.91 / 9.81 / 9.88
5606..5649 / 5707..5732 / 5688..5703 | 0.20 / 9.86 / 9.75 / 9.88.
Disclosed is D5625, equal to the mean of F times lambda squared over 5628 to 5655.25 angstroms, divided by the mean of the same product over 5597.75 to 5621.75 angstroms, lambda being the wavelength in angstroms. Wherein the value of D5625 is 1.08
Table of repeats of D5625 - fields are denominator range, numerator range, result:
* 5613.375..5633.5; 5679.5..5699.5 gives 1.03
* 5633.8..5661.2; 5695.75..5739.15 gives 1.03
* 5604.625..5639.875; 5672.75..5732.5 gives 1.02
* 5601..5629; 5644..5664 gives 1.02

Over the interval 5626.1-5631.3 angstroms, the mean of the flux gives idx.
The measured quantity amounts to 10.1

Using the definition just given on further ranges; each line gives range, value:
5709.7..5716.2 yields 9.75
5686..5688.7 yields 8.95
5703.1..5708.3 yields 9.58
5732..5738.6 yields 10.3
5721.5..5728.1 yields 10.5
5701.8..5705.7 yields 9.31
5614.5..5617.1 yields 7.77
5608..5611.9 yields 10.3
